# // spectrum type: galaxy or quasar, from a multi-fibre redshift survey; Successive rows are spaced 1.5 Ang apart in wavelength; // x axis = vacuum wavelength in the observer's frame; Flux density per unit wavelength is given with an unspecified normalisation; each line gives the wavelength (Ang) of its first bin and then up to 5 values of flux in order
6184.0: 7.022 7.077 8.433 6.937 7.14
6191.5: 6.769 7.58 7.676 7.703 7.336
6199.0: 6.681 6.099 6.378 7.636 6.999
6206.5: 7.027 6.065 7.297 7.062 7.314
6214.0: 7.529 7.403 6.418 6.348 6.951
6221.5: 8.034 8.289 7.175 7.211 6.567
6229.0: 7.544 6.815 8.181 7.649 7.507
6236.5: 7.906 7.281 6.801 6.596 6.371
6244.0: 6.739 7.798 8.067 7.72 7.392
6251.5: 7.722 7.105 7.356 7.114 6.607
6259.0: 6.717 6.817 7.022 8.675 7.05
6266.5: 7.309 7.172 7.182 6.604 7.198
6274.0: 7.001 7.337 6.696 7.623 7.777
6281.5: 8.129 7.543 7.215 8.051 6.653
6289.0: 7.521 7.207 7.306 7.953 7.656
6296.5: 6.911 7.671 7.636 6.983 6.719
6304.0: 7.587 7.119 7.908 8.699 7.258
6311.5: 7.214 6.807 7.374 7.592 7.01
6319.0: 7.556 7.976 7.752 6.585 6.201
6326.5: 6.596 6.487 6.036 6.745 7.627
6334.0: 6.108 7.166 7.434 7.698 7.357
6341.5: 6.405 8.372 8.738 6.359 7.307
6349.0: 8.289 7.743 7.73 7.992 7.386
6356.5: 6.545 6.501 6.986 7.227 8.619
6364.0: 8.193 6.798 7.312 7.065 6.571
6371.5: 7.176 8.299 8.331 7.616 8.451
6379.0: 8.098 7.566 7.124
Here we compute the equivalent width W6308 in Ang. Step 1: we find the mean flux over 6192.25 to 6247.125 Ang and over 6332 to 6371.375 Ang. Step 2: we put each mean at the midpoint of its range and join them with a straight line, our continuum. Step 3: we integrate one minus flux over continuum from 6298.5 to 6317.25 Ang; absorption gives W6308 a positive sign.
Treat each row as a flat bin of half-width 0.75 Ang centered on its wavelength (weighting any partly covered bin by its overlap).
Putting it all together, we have -0.3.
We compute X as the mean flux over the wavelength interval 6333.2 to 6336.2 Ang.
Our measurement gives 6.64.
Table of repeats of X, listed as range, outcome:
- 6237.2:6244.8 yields 6.77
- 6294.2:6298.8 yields 7.42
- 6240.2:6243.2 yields 6.49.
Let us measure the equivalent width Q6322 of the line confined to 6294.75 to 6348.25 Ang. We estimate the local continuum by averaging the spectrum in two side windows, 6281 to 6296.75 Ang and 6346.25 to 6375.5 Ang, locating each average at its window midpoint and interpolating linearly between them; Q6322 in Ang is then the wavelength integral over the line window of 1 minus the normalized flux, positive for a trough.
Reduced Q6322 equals 1.7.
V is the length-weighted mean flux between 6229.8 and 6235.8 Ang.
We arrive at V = 7.55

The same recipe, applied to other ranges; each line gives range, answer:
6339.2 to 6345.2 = 7.71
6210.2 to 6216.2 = 7.33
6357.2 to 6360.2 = 6.74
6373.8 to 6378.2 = 8.13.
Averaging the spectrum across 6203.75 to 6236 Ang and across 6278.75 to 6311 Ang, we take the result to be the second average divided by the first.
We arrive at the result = 1.04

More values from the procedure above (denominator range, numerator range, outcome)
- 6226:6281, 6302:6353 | 1.00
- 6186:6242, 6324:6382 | 1.02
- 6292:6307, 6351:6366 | 1.00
